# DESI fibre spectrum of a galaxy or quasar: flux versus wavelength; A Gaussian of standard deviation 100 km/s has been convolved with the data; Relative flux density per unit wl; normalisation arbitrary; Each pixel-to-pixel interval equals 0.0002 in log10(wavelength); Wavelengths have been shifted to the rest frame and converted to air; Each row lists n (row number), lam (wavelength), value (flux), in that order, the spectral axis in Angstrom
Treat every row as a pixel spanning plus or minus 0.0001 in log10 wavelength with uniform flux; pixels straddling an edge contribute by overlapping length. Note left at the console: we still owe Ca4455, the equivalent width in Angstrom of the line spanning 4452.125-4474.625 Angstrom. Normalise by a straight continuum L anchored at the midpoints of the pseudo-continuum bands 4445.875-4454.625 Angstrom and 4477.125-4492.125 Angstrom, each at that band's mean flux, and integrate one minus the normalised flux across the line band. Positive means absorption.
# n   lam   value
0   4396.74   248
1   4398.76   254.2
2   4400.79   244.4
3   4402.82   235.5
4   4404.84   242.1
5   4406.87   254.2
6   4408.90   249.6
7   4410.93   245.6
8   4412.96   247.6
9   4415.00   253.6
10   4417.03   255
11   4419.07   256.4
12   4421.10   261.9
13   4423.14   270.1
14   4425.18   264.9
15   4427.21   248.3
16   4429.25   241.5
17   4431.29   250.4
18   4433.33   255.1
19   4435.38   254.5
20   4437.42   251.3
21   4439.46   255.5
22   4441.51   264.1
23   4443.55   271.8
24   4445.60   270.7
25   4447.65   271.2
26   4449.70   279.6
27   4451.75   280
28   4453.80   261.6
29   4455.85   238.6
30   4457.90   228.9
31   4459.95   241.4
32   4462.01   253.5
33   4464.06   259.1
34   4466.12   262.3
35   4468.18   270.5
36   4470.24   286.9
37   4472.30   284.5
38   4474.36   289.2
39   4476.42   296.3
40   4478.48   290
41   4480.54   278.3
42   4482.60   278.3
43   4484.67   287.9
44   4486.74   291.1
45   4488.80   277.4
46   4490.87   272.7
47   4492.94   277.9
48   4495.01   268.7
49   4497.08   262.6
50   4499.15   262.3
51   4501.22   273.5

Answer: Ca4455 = 1.27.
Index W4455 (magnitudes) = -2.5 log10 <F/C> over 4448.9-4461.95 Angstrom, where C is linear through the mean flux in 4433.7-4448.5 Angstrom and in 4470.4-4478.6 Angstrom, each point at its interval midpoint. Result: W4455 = 0.08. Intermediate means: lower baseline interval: 262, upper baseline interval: 290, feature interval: 255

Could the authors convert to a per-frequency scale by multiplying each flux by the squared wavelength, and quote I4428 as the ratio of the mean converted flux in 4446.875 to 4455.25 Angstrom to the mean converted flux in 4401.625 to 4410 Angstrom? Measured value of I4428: 1.13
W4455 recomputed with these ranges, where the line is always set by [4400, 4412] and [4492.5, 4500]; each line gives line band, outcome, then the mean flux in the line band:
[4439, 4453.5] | -0.06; 270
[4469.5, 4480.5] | -0.10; 289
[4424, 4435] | -0.01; 252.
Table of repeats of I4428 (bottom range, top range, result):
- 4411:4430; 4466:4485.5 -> 1.14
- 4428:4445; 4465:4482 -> 1.12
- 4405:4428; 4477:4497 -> 1.13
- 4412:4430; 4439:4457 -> 1.05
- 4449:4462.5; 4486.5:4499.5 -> 1.09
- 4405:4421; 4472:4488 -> 1.18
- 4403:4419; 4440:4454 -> 1.11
